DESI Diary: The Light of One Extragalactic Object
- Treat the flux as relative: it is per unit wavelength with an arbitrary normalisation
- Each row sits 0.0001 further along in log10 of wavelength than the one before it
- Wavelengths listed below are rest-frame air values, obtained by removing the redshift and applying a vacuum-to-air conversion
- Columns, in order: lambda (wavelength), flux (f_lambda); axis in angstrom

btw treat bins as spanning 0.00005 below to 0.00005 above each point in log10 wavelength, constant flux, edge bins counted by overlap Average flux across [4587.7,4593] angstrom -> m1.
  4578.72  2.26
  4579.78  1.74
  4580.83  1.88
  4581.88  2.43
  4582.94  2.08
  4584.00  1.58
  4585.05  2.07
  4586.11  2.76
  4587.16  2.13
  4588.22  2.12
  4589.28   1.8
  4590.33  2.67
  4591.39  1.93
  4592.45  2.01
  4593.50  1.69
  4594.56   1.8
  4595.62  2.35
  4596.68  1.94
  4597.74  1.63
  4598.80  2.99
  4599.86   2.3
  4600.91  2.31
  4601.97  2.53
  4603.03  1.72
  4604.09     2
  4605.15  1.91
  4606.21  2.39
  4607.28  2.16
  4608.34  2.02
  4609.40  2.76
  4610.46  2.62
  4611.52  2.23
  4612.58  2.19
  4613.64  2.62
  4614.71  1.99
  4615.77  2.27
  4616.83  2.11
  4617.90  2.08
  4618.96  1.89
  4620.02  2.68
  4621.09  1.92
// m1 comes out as 2.11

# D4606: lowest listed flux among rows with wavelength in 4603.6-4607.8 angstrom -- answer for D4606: 1.91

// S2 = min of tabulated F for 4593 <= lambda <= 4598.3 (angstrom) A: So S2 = 1.63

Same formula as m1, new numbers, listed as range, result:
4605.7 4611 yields 2.39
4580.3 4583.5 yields 2.12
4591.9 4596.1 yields 1.96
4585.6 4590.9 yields 2.29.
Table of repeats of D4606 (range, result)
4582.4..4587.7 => 1.58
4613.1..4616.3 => 1.99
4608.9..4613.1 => 2.19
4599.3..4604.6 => 1.72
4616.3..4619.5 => 1.89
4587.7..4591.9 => 1.8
